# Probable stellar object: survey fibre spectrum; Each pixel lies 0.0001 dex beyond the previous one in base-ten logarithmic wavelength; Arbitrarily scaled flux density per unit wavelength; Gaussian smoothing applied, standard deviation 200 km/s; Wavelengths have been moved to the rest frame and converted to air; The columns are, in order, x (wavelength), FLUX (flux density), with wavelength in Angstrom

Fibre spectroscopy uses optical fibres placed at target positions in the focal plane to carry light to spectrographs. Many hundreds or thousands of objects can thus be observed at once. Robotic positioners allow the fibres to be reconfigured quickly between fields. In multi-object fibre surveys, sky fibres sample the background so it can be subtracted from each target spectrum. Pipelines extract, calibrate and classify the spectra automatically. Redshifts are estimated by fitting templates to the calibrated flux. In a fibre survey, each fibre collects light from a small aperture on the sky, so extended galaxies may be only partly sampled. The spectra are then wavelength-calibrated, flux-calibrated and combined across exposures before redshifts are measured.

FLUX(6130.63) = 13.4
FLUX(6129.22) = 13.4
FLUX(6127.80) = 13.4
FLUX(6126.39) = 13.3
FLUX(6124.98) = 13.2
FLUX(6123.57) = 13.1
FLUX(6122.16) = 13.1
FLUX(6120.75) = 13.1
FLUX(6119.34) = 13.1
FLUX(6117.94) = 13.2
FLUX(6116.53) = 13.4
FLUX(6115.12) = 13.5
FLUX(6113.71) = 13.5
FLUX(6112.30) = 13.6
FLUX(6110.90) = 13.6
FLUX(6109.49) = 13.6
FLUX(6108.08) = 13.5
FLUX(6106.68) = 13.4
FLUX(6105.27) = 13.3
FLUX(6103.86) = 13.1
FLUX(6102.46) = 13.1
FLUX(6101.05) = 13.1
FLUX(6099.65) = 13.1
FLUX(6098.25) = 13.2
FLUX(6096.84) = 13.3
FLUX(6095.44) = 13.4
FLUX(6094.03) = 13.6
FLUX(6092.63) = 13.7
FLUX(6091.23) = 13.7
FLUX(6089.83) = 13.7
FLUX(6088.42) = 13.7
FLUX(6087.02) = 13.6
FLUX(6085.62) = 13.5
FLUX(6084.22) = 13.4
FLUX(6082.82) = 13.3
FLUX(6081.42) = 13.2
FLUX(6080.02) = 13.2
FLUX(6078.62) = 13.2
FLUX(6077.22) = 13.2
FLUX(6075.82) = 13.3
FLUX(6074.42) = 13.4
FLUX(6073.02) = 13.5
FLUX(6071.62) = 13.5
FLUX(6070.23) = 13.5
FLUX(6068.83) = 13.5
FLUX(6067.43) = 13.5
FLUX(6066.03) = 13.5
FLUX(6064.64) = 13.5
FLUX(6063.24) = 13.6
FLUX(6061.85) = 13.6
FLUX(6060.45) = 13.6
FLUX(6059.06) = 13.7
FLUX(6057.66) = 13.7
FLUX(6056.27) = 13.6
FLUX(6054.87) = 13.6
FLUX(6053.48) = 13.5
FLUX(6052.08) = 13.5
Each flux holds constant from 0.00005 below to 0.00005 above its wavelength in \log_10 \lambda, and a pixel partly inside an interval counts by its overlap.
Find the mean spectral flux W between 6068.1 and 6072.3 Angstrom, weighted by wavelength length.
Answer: 13.5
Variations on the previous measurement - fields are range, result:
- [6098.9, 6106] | 13.1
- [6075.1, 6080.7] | 13.2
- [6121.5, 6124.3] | 13.1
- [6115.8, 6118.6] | 13.3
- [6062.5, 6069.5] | 13.5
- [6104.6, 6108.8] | 13.4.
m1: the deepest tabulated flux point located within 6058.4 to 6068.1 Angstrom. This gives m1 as 13.5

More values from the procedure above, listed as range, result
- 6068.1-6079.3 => 13.2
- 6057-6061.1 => 13.6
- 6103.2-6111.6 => 13.1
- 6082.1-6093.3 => 13.3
